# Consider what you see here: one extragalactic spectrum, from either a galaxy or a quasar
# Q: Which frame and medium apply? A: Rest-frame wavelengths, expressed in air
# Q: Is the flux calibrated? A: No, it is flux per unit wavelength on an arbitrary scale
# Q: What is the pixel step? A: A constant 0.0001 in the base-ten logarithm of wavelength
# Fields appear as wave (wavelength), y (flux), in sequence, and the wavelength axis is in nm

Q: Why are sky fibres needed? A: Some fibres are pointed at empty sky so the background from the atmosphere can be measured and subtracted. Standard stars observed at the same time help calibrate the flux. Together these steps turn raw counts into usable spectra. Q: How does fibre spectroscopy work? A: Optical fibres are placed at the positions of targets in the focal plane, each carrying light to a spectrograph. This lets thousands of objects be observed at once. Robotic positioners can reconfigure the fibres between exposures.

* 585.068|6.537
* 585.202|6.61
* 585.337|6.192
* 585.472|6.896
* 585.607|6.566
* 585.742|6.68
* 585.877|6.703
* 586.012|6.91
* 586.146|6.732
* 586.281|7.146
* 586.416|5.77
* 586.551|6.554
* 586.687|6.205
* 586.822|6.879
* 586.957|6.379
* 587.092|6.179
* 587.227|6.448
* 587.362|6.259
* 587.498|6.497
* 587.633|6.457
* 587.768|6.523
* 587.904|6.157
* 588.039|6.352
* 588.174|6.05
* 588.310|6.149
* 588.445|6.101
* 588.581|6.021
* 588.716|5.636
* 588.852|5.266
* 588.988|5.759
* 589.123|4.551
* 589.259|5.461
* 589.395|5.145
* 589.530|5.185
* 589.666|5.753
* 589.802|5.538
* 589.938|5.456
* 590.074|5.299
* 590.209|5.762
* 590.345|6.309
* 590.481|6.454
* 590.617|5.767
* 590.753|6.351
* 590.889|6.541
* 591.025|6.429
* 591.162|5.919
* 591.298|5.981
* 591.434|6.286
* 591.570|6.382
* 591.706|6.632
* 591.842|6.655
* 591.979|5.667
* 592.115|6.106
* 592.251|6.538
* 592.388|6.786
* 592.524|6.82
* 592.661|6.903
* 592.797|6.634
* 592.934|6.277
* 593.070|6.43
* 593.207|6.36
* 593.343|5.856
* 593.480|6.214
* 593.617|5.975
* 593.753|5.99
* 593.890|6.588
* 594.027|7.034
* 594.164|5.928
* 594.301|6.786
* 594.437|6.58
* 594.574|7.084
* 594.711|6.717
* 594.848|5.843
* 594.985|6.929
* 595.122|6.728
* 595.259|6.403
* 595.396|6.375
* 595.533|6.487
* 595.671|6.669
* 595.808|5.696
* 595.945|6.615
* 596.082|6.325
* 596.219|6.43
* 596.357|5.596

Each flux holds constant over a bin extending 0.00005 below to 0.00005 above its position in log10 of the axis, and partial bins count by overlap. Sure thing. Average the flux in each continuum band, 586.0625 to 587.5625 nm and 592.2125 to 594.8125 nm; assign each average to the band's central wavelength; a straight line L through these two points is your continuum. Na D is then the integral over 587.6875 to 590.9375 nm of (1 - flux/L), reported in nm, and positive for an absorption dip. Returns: 0.33 nm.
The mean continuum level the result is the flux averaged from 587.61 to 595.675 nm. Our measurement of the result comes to 6.18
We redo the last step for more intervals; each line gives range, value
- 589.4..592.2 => 6.01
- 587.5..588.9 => 6.1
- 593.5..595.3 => 6.5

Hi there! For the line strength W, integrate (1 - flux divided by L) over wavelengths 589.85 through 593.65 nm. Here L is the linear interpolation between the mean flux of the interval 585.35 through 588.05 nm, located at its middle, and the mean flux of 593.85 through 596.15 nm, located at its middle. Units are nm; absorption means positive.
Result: 0.16 nm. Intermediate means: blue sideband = 6.51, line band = 6.24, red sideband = 6.52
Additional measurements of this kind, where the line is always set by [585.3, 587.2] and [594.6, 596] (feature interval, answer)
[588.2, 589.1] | 0.105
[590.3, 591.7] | 0.054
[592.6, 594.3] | 0.031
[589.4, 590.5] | 0.146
